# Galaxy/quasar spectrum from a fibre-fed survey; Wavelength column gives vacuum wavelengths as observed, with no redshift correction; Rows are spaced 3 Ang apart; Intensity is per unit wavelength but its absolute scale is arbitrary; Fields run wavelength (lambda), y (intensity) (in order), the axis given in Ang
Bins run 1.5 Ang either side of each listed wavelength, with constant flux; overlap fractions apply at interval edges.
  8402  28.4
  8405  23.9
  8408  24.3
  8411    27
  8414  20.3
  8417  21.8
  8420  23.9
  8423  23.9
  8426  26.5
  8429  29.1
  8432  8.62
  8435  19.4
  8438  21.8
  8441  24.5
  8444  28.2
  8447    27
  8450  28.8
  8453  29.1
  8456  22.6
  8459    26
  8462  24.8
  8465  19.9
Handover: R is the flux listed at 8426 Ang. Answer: 26.5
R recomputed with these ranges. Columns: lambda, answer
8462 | 24.8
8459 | 26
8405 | 23.9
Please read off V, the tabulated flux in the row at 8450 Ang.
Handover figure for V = 28.8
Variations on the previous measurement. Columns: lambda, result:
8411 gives 27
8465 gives 19.9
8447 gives 27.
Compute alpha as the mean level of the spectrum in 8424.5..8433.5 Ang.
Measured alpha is 21.4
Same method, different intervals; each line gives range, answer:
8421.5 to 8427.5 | 25.2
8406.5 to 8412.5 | 25.7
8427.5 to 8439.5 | 19.7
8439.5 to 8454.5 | 27.5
